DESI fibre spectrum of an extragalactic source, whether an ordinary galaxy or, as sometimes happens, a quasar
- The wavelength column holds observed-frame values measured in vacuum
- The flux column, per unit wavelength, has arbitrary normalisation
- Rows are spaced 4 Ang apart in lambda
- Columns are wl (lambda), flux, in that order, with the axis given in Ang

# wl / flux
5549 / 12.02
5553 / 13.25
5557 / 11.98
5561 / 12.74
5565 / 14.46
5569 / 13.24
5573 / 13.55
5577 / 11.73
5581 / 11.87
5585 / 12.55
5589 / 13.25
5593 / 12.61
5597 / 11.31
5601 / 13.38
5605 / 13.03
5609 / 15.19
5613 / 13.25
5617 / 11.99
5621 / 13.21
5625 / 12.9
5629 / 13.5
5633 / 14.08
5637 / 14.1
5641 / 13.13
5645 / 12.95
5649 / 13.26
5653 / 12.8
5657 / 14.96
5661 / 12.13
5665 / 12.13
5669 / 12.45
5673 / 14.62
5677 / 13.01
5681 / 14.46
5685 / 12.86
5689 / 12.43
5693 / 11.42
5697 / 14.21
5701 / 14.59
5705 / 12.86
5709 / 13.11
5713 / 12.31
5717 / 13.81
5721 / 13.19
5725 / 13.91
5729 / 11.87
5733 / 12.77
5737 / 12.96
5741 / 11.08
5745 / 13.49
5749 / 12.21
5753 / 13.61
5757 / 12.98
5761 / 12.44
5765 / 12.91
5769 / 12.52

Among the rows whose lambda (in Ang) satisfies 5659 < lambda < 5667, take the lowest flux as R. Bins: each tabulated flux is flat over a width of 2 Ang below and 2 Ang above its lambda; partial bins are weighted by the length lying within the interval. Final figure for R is 12.13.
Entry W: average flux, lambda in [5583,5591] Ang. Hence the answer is 12.9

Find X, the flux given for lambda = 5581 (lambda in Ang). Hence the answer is 11.87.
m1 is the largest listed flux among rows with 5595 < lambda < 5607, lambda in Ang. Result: 13.38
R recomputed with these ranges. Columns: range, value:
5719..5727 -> 13.19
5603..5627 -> 11.99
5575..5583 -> 11.73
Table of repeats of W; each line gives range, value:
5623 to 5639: 13.6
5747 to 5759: 12.9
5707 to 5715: 12.7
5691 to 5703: 13.4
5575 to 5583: 11.8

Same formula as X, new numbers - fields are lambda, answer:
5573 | 13.55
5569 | 13.24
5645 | 12.95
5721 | 13.19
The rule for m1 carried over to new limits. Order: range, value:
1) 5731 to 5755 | 13.61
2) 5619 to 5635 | 14.08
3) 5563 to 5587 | 14.46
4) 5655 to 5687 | 14.96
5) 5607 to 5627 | 15.19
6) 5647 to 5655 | 13.26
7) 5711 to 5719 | 13.81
